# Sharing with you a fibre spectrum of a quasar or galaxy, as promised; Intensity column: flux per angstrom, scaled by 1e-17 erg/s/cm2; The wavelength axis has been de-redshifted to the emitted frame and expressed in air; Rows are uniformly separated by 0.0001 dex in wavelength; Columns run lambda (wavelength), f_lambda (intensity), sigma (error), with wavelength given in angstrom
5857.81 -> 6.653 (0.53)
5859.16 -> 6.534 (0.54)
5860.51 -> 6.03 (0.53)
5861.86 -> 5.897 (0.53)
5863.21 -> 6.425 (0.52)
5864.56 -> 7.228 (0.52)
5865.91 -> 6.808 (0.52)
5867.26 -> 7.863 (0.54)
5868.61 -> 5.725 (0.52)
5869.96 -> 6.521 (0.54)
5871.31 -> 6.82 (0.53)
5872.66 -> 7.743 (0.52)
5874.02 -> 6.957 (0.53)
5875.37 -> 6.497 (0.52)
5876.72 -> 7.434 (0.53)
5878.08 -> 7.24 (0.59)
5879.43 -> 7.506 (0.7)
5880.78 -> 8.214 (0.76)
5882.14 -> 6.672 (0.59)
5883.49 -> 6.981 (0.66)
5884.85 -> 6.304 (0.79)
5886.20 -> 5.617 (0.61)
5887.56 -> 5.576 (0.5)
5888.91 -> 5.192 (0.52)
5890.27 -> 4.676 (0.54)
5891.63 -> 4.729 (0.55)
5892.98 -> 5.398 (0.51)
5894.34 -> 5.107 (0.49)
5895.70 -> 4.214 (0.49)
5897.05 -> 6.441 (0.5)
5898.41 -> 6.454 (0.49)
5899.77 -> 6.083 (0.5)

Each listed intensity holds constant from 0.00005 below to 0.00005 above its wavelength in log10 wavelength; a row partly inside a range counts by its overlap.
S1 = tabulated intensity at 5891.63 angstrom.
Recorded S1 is 4.729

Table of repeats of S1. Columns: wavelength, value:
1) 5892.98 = 5.398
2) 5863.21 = 6.425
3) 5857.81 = 6.653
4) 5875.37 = 6.497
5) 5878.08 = 7.24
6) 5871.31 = 6.82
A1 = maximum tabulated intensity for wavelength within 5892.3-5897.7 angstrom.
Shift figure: 6.441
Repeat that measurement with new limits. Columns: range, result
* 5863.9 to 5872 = 7.863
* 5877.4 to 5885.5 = 8.214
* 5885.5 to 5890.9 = 5.617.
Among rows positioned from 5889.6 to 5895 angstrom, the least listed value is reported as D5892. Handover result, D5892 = 4.676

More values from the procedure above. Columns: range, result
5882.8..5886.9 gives 5.617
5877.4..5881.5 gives 7.24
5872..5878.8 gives 6.497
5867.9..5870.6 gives 5.725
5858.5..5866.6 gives 5.897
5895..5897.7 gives 4.214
